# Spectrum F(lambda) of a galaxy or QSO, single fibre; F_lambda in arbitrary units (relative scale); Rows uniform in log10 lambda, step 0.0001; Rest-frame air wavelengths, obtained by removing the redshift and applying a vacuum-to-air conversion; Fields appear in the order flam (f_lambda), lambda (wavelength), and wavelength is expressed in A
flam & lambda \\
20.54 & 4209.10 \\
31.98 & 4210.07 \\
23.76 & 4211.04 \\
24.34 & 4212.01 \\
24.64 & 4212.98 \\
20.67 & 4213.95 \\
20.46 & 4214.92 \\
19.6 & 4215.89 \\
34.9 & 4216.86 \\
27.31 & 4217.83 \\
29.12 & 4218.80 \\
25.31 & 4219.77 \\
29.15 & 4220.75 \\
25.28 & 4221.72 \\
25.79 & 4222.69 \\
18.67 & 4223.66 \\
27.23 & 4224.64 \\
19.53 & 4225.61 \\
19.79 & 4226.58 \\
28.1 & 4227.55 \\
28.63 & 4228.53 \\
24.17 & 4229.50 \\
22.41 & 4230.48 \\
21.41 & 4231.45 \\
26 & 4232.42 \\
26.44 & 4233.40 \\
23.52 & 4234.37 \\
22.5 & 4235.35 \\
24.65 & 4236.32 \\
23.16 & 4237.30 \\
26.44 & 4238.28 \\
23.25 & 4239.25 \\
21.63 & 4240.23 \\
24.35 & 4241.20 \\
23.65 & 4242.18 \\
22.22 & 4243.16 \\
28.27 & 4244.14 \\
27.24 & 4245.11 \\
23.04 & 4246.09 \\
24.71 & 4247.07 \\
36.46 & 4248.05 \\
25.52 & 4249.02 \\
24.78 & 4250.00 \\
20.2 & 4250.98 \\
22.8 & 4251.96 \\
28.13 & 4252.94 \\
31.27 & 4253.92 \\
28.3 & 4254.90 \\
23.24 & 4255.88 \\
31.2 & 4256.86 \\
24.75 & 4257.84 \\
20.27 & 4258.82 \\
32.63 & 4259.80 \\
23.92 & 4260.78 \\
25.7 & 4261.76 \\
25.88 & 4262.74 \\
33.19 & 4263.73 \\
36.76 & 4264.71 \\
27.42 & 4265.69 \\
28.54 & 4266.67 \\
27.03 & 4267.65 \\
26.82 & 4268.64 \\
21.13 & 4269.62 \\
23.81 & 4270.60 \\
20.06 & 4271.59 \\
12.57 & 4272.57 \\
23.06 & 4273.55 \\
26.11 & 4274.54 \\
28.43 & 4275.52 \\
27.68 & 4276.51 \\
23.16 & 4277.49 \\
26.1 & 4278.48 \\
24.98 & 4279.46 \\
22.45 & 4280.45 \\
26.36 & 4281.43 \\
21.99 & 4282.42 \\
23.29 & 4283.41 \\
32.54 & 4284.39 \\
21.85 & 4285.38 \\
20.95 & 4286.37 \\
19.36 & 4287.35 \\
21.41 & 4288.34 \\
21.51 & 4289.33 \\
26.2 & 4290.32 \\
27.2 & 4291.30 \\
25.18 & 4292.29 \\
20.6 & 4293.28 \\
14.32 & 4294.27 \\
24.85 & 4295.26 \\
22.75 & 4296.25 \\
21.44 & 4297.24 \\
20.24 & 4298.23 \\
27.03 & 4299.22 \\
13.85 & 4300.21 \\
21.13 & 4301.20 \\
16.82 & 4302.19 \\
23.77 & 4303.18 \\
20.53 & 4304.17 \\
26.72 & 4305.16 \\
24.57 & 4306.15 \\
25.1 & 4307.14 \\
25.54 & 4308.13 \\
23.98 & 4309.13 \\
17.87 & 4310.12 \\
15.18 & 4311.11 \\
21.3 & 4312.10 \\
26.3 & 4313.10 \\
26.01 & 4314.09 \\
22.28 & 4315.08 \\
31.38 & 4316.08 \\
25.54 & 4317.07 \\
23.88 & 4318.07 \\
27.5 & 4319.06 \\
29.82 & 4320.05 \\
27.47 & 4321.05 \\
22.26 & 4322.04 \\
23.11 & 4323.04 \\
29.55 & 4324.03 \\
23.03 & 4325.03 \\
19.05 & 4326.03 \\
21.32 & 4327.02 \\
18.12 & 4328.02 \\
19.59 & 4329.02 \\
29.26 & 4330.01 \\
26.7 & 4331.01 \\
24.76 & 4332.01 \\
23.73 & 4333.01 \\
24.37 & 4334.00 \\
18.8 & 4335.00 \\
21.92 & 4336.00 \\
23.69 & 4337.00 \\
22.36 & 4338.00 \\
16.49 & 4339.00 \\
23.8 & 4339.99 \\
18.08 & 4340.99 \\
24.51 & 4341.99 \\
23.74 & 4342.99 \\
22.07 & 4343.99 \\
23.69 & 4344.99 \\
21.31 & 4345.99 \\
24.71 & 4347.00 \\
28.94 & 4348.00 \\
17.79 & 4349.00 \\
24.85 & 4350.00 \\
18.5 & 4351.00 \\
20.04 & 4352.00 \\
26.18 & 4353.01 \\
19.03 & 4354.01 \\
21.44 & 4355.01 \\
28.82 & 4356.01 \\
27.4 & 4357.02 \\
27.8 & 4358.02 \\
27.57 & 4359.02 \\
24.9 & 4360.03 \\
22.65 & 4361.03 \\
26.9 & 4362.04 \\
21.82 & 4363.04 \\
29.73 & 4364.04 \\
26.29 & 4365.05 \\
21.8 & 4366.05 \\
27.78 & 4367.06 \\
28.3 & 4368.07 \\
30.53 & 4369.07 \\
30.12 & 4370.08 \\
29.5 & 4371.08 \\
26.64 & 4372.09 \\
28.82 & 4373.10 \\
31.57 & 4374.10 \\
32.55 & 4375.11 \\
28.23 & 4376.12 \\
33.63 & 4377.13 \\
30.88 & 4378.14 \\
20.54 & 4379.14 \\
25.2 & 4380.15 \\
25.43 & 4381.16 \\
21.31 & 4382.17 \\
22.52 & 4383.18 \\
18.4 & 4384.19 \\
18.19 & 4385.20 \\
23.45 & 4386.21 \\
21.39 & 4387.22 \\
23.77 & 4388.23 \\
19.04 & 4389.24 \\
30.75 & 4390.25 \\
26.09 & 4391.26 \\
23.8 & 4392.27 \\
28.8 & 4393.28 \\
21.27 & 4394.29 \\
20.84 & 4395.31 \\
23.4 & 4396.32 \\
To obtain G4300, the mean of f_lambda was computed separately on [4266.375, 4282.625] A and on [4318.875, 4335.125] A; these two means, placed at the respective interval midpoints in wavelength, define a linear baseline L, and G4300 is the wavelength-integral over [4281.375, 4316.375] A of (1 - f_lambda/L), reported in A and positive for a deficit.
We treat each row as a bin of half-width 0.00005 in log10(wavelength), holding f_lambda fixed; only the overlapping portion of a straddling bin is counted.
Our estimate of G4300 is 2.00 A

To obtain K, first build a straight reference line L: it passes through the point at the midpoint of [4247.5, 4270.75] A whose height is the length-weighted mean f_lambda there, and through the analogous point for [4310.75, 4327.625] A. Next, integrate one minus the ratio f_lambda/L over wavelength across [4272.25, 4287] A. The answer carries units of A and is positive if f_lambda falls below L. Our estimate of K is 1.13 A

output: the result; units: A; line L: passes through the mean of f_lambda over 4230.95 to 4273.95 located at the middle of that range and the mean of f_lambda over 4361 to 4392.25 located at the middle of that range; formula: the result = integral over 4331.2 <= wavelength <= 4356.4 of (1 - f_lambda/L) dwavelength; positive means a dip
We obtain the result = 3.2 A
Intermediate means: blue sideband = 25.4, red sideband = 25.9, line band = 22.6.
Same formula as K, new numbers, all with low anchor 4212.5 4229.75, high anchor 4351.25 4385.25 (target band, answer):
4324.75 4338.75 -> 1.76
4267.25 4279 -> 0.69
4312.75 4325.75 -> -0.13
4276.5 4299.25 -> 1.88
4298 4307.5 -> 1.32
